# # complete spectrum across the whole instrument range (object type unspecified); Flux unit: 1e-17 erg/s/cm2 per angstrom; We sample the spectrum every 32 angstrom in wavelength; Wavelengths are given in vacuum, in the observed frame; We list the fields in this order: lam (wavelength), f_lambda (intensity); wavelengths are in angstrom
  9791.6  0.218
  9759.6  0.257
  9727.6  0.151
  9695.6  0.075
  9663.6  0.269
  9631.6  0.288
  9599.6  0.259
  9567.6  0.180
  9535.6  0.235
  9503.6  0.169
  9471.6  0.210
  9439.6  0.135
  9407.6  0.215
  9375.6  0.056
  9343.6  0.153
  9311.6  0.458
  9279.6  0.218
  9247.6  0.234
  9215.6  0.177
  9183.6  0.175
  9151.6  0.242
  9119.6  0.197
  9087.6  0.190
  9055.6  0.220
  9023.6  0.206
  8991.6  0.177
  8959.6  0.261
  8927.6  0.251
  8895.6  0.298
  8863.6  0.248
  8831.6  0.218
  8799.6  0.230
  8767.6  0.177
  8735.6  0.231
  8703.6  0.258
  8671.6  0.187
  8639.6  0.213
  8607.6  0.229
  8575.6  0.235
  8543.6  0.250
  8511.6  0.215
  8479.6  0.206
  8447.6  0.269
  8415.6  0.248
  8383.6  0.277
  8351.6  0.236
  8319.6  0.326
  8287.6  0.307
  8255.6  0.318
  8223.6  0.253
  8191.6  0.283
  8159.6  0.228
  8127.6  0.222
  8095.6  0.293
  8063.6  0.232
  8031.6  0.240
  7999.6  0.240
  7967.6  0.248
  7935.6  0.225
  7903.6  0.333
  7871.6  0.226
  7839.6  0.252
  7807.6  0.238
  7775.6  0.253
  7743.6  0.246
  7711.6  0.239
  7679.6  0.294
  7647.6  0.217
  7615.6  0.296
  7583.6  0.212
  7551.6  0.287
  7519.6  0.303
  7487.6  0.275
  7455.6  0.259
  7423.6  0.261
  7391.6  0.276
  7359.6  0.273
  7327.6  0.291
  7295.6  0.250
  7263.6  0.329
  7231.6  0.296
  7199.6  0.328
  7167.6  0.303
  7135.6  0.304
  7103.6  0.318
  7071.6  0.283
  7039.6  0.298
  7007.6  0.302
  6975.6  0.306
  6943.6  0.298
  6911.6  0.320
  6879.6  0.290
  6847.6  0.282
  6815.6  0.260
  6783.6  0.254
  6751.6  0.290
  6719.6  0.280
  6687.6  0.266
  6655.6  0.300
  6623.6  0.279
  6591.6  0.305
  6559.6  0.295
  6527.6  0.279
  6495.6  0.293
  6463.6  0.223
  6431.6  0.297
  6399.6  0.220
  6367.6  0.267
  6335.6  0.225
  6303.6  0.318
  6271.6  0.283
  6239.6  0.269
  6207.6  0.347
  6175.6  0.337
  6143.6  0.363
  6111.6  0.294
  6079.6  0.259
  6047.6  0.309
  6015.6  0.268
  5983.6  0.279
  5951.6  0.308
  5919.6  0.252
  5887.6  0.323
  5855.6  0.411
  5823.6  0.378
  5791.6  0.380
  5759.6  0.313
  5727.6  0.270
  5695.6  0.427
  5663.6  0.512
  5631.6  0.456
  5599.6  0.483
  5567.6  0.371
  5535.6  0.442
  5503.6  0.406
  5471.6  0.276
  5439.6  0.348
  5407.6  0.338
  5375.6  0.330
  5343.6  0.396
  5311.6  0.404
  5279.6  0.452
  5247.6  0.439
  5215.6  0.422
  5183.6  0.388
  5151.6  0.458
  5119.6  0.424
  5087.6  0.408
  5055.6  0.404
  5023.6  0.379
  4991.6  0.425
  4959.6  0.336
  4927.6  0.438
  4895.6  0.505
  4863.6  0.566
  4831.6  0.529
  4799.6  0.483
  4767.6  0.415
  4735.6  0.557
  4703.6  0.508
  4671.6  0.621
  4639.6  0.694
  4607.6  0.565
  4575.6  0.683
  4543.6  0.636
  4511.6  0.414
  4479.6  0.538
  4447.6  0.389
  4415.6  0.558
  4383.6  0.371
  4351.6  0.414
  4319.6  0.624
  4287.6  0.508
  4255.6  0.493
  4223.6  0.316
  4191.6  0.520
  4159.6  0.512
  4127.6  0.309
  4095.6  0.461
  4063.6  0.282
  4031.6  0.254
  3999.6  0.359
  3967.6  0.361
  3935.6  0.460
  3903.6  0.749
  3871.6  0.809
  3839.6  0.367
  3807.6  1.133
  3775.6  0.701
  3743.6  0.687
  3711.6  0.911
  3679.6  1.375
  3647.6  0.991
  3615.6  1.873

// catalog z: 1.969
